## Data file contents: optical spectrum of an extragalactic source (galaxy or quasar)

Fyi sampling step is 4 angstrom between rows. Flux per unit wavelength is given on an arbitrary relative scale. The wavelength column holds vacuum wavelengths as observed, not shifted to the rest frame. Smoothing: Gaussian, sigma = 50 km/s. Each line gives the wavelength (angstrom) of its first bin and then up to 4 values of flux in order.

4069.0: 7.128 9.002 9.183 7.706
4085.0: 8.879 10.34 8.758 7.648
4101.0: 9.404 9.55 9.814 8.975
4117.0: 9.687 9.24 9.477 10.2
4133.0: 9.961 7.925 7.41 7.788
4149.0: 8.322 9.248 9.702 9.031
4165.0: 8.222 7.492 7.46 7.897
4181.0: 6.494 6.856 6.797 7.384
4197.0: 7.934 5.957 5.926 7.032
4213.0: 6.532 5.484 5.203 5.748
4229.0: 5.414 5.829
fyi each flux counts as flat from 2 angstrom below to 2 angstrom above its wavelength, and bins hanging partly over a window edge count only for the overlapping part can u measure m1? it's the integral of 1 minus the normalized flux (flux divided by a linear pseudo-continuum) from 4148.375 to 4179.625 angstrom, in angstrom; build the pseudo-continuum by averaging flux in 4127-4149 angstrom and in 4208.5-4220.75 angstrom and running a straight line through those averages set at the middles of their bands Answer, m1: -2.4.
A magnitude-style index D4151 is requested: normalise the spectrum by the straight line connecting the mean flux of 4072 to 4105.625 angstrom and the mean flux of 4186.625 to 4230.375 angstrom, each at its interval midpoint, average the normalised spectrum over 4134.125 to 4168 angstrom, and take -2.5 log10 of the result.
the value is -0.12 mag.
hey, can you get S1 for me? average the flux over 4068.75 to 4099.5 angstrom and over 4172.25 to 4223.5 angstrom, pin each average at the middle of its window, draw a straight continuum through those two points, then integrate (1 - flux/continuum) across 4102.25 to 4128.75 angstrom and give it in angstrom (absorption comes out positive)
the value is -4.53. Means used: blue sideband 8.68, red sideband 6.66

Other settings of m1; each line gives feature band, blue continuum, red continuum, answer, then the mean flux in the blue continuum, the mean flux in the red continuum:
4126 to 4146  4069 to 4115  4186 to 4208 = -1.69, 8.94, 6.81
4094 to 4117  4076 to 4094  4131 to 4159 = -0.69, 8.97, 8.62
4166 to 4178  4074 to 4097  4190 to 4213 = -0.50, 8.86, 6.82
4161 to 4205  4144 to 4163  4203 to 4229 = 1.27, 8.87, 5.94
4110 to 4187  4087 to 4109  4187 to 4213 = -4.58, 9.2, 6.81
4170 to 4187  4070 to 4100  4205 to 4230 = -1.09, 8.75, 5.92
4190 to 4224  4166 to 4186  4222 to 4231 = -1.01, 7.31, 5.54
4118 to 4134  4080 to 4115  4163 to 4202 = -2.37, 9.05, 7.28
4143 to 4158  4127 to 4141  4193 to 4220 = -0.40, 9.08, 6.5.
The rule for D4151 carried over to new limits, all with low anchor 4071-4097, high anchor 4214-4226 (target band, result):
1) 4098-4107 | -0.10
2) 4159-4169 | -0.21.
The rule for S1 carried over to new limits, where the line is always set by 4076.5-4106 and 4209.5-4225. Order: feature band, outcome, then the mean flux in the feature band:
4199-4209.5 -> -0.1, 6.2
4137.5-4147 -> 0.0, 7.65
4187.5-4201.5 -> -1.6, 7.14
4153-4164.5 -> -3.0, 9.2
